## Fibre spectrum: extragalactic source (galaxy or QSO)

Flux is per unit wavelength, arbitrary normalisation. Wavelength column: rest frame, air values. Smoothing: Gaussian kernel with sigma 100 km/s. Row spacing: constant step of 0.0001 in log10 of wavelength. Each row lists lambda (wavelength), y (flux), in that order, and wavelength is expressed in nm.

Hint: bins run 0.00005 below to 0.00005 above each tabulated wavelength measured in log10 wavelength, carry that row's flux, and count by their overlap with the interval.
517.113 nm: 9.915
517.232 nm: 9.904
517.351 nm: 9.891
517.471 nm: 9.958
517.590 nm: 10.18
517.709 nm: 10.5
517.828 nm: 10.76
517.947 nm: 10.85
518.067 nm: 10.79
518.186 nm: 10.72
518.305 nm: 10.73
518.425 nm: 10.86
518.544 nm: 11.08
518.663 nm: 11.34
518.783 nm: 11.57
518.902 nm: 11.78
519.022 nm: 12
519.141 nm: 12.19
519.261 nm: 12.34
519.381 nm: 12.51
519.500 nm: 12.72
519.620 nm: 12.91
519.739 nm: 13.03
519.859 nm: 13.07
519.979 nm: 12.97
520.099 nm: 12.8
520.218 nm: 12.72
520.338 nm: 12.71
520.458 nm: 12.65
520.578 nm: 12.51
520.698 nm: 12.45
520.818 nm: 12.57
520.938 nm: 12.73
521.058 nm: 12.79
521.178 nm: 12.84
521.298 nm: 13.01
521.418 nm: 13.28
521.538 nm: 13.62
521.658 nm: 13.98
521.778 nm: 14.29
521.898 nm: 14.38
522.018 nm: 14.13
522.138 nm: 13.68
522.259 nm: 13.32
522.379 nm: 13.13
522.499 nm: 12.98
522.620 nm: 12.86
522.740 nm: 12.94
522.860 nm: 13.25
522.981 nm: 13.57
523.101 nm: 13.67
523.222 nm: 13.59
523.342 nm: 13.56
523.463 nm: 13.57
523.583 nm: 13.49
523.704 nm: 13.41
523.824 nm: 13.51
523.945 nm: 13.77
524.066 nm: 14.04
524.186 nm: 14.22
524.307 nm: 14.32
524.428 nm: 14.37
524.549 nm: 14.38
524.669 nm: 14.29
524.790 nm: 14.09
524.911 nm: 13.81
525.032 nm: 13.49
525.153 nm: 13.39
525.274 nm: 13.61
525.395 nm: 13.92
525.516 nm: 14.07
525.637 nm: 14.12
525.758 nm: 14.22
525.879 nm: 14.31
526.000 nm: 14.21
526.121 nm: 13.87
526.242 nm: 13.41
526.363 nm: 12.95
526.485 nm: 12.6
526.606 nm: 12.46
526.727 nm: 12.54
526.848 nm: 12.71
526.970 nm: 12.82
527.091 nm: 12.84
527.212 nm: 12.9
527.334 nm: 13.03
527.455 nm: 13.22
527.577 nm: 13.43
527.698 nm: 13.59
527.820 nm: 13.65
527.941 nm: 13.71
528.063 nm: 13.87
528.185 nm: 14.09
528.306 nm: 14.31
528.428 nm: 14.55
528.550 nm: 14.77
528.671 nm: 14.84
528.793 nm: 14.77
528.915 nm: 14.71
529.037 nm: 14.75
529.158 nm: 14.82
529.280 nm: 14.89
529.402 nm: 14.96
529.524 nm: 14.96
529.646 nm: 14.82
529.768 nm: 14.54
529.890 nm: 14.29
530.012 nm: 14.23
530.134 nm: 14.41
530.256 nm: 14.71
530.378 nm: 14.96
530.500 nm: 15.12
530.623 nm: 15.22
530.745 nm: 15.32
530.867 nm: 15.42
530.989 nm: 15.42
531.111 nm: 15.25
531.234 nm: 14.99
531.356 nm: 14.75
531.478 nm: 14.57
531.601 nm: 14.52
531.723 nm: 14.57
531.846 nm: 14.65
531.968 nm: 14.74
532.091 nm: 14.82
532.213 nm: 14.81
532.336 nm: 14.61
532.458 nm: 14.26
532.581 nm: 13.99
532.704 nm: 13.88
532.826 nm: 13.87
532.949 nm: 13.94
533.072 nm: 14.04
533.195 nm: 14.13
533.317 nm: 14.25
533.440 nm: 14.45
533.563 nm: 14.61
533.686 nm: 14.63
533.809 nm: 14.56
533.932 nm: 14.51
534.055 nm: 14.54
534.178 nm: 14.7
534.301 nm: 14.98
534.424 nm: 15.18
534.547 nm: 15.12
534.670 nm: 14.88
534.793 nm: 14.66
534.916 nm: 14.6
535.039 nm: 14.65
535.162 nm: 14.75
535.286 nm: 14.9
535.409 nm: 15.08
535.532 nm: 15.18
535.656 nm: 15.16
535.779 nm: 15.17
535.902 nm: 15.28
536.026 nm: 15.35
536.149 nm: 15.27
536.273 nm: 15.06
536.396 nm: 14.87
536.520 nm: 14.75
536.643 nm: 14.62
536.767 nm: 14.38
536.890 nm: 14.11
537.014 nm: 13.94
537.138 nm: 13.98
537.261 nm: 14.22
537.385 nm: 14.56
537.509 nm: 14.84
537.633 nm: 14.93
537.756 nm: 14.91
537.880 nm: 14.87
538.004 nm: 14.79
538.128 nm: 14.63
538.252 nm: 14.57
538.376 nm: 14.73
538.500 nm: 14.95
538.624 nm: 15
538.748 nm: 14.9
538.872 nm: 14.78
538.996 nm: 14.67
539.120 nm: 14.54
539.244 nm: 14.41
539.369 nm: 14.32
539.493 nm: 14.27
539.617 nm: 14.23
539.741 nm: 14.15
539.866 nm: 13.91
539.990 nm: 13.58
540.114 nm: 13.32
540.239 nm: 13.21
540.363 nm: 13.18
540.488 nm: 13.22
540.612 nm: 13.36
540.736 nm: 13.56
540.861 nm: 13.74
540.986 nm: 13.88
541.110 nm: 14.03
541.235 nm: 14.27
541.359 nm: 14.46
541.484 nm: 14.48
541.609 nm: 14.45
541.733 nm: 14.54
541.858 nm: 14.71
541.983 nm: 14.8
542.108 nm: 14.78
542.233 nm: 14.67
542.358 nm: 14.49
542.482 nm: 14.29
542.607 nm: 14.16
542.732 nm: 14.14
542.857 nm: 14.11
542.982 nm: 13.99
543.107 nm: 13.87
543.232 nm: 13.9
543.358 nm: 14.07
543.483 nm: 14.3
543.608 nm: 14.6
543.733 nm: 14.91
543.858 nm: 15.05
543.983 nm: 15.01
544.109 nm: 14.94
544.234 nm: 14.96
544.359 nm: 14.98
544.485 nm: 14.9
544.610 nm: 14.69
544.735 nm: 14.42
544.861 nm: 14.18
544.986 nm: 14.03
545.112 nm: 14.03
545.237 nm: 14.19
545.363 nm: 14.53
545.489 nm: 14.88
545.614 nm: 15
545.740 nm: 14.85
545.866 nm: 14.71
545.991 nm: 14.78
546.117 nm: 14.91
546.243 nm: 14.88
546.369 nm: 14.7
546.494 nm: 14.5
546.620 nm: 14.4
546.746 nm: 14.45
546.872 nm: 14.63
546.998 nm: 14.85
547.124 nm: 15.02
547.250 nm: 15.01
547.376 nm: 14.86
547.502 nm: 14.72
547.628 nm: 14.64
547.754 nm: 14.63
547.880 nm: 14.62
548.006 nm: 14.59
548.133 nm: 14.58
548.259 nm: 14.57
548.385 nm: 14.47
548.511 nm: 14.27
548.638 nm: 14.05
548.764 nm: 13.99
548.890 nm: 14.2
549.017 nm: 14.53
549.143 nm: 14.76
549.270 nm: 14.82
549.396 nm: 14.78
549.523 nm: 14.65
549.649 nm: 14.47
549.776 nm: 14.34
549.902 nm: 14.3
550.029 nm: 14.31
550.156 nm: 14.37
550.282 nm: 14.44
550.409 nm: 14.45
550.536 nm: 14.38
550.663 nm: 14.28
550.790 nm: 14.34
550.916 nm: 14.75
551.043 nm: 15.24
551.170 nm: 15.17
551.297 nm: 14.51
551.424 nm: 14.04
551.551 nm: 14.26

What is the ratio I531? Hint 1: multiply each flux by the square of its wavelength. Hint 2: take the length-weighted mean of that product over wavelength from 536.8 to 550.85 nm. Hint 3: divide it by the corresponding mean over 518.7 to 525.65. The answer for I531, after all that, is 1.18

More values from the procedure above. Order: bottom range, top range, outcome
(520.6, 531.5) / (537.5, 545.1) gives 1.09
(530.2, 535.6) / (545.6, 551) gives 1.05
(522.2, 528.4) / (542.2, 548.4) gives 1.16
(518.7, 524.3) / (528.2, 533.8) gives 1.16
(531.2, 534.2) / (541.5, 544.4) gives 1.04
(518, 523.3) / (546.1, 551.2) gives 1.27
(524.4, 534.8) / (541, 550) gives 1.08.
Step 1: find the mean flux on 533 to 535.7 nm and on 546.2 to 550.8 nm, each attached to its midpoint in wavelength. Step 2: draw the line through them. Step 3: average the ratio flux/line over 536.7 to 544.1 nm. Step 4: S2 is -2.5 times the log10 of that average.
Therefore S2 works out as 0.02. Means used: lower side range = 14.7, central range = 14.3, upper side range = 14.5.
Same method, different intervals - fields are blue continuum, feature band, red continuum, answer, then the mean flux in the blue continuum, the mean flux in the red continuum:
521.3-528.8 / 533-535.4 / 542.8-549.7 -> -0.04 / 13.7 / 14.6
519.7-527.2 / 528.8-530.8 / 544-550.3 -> -0.08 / 13.4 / 14.6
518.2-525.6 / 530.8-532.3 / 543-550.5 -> -0.09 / 13.1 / 14.6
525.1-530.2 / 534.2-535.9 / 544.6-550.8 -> -0.06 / 13.9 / 14.5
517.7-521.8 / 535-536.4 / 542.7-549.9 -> -0.11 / 12.3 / 14.6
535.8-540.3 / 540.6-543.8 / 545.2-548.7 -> 0.02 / 14.5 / 14.7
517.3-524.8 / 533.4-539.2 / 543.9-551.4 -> -0.07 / 12.7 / 14.6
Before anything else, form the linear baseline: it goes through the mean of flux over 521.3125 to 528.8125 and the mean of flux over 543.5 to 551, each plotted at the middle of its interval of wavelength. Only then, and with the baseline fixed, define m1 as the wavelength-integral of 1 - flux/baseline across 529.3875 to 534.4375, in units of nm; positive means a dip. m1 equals -0.25 nm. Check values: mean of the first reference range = 13.7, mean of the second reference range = 14.6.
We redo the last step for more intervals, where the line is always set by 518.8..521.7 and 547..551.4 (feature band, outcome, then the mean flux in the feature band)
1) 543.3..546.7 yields -0.08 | 14.6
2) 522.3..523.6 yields -0.04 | 13.3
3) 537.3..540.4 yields -0.11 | 14.4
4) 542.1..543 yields -0.01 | 14.3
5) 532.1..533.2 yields -0.06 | 14.2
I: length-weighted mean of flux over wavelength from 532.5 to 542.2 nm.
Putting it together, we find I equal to 14.5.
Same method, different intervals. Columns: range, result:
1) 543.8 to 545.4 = 14.6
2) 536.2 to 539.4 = 14.6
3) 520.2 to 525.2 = 13.5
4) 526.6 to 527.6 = 12.9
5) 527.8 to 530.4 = 14.5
